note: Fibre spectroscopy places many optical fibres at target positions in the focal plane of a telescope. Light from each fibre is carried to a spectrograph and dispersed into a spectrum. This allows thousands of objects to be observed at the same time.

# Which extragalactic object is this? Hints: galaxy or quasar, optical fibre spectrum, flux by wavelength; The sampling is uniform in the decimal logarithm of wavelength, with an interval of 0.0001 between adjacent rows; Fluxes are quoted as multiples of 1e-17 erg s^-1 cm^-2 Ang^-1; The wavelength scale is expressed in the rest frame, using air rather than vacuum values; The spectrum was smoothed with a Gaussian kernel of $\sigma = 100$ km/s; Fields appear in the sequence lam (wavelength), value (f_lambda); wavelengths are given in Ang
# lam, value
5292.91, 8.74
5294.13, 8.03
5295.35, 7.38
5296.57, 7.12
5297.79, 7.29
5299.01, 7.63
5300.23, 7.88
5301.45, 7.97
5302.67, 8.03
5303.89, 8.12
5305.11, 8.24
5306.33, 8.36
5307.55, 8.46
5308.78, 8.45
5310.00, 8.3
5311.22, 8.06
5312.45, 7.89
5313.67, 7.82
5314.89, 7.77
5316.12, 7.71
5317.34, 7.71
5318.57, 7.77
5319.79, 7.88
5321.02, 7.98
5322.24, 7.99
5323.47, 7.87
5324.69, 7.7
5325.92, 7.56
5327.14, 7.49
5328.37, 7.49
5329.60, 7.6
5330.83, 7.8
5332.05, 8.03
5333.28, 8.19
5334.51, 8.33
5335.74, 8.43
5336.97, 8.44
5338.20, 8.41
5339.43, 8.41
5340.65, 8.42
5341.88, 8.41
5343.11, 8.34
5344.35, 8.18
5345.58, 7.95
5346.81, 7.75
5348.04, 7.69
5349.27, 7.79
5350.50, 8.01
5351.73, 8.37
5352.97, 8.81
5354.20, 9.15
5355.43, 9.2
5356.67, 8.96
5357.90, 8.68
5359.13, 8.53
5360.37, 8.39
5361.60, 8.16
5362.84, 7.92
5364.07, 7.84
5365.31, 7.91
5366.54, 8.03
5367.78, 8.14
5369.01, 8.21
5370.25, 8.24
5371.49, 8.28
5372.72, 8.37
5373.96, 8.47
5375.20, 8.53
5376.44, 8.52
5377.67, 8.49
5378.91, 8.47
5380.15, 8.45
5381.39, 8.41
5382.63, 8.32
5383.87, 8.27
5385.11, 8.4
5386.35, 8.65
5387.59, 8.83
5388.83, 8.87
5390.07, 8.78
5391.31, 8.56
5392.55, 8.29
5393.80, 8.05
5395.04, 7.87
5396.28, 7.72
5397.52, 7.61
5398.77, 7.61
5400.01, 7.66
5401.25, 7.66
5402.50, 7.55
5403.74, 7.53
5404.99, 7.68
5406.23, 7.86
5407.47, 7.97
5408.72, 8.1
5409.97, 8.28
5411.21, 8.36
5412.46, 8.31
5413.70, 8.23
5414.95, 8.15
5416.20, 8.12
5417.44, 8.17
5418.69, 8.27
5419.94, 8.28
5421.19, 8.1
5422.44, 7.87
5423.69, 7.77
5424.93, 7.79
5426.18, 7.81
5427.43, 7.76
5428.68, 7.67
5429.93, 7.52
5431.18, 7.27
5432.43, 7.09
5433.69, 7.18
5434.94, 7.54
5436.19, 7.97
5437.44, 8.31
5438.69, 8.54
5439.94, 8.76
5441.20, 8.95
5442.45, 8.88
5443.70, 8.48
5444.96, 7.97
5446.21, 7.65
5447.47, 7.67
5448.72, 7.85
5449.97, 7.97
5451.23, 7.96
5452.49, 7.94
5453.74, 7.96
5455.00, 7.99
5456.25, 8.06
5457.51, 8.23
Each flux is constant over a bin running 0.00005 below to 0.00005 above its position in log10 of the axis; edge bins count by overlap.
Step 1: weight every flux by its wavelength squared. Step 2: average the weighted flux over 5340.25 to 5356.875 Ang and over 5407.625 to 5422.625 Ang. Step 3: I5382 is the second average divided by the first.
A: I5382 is 1.0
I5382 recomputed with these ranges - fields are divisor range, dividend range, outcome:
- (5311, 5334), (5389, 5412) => 1.05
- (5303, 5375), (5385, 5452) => 1.01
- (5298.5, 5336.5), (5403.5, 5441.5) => 1.04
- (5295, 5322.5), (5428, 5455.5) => 1.06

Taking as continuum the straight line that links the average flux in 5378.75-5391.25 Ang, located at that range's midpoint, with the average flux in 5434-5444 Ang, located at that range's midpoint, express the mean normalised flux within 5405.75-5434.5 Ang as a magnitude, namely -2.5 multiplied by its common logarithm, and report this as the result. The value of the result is 0.07 mag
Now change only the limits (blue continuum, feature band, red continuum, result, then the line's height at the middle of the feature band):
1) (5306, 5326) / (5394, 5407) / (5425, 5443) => 0.034 mag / 7.94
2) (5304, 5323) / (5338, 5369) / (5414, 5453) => -0.038 mag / 8.01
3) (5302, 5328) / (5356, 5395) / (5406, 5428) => -0.047 mag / 8.03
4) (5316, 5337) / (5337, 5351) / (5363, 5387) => -0.015 mag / 8.03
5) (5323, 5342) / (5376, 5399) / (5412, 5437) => -0.055 mag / 7.92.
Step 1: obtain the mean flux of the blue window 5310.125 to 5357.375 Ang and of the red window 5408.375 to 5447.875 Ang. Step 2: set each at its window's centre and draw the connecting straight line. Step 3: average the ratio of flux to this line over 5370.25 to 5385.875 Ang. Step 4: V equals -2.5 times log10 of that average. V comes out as -0.05 mag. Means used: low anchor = 8.09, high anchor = 8.03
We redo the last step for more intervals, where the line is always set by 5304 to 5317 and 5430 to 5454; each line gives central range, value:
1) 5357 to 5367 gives -0.021 mag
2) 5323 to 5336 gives 0.032 mag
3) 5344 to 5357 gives -0.037 mag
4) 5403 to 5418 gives -0.007 mag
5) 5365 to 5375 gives -0.024 mag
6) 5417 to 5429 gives 0.007 mag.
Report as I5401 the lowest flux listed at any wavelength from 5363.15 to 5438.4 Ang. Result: 7.09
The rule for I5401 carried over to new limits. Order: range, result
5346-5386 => 7.69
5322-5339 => 7.49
